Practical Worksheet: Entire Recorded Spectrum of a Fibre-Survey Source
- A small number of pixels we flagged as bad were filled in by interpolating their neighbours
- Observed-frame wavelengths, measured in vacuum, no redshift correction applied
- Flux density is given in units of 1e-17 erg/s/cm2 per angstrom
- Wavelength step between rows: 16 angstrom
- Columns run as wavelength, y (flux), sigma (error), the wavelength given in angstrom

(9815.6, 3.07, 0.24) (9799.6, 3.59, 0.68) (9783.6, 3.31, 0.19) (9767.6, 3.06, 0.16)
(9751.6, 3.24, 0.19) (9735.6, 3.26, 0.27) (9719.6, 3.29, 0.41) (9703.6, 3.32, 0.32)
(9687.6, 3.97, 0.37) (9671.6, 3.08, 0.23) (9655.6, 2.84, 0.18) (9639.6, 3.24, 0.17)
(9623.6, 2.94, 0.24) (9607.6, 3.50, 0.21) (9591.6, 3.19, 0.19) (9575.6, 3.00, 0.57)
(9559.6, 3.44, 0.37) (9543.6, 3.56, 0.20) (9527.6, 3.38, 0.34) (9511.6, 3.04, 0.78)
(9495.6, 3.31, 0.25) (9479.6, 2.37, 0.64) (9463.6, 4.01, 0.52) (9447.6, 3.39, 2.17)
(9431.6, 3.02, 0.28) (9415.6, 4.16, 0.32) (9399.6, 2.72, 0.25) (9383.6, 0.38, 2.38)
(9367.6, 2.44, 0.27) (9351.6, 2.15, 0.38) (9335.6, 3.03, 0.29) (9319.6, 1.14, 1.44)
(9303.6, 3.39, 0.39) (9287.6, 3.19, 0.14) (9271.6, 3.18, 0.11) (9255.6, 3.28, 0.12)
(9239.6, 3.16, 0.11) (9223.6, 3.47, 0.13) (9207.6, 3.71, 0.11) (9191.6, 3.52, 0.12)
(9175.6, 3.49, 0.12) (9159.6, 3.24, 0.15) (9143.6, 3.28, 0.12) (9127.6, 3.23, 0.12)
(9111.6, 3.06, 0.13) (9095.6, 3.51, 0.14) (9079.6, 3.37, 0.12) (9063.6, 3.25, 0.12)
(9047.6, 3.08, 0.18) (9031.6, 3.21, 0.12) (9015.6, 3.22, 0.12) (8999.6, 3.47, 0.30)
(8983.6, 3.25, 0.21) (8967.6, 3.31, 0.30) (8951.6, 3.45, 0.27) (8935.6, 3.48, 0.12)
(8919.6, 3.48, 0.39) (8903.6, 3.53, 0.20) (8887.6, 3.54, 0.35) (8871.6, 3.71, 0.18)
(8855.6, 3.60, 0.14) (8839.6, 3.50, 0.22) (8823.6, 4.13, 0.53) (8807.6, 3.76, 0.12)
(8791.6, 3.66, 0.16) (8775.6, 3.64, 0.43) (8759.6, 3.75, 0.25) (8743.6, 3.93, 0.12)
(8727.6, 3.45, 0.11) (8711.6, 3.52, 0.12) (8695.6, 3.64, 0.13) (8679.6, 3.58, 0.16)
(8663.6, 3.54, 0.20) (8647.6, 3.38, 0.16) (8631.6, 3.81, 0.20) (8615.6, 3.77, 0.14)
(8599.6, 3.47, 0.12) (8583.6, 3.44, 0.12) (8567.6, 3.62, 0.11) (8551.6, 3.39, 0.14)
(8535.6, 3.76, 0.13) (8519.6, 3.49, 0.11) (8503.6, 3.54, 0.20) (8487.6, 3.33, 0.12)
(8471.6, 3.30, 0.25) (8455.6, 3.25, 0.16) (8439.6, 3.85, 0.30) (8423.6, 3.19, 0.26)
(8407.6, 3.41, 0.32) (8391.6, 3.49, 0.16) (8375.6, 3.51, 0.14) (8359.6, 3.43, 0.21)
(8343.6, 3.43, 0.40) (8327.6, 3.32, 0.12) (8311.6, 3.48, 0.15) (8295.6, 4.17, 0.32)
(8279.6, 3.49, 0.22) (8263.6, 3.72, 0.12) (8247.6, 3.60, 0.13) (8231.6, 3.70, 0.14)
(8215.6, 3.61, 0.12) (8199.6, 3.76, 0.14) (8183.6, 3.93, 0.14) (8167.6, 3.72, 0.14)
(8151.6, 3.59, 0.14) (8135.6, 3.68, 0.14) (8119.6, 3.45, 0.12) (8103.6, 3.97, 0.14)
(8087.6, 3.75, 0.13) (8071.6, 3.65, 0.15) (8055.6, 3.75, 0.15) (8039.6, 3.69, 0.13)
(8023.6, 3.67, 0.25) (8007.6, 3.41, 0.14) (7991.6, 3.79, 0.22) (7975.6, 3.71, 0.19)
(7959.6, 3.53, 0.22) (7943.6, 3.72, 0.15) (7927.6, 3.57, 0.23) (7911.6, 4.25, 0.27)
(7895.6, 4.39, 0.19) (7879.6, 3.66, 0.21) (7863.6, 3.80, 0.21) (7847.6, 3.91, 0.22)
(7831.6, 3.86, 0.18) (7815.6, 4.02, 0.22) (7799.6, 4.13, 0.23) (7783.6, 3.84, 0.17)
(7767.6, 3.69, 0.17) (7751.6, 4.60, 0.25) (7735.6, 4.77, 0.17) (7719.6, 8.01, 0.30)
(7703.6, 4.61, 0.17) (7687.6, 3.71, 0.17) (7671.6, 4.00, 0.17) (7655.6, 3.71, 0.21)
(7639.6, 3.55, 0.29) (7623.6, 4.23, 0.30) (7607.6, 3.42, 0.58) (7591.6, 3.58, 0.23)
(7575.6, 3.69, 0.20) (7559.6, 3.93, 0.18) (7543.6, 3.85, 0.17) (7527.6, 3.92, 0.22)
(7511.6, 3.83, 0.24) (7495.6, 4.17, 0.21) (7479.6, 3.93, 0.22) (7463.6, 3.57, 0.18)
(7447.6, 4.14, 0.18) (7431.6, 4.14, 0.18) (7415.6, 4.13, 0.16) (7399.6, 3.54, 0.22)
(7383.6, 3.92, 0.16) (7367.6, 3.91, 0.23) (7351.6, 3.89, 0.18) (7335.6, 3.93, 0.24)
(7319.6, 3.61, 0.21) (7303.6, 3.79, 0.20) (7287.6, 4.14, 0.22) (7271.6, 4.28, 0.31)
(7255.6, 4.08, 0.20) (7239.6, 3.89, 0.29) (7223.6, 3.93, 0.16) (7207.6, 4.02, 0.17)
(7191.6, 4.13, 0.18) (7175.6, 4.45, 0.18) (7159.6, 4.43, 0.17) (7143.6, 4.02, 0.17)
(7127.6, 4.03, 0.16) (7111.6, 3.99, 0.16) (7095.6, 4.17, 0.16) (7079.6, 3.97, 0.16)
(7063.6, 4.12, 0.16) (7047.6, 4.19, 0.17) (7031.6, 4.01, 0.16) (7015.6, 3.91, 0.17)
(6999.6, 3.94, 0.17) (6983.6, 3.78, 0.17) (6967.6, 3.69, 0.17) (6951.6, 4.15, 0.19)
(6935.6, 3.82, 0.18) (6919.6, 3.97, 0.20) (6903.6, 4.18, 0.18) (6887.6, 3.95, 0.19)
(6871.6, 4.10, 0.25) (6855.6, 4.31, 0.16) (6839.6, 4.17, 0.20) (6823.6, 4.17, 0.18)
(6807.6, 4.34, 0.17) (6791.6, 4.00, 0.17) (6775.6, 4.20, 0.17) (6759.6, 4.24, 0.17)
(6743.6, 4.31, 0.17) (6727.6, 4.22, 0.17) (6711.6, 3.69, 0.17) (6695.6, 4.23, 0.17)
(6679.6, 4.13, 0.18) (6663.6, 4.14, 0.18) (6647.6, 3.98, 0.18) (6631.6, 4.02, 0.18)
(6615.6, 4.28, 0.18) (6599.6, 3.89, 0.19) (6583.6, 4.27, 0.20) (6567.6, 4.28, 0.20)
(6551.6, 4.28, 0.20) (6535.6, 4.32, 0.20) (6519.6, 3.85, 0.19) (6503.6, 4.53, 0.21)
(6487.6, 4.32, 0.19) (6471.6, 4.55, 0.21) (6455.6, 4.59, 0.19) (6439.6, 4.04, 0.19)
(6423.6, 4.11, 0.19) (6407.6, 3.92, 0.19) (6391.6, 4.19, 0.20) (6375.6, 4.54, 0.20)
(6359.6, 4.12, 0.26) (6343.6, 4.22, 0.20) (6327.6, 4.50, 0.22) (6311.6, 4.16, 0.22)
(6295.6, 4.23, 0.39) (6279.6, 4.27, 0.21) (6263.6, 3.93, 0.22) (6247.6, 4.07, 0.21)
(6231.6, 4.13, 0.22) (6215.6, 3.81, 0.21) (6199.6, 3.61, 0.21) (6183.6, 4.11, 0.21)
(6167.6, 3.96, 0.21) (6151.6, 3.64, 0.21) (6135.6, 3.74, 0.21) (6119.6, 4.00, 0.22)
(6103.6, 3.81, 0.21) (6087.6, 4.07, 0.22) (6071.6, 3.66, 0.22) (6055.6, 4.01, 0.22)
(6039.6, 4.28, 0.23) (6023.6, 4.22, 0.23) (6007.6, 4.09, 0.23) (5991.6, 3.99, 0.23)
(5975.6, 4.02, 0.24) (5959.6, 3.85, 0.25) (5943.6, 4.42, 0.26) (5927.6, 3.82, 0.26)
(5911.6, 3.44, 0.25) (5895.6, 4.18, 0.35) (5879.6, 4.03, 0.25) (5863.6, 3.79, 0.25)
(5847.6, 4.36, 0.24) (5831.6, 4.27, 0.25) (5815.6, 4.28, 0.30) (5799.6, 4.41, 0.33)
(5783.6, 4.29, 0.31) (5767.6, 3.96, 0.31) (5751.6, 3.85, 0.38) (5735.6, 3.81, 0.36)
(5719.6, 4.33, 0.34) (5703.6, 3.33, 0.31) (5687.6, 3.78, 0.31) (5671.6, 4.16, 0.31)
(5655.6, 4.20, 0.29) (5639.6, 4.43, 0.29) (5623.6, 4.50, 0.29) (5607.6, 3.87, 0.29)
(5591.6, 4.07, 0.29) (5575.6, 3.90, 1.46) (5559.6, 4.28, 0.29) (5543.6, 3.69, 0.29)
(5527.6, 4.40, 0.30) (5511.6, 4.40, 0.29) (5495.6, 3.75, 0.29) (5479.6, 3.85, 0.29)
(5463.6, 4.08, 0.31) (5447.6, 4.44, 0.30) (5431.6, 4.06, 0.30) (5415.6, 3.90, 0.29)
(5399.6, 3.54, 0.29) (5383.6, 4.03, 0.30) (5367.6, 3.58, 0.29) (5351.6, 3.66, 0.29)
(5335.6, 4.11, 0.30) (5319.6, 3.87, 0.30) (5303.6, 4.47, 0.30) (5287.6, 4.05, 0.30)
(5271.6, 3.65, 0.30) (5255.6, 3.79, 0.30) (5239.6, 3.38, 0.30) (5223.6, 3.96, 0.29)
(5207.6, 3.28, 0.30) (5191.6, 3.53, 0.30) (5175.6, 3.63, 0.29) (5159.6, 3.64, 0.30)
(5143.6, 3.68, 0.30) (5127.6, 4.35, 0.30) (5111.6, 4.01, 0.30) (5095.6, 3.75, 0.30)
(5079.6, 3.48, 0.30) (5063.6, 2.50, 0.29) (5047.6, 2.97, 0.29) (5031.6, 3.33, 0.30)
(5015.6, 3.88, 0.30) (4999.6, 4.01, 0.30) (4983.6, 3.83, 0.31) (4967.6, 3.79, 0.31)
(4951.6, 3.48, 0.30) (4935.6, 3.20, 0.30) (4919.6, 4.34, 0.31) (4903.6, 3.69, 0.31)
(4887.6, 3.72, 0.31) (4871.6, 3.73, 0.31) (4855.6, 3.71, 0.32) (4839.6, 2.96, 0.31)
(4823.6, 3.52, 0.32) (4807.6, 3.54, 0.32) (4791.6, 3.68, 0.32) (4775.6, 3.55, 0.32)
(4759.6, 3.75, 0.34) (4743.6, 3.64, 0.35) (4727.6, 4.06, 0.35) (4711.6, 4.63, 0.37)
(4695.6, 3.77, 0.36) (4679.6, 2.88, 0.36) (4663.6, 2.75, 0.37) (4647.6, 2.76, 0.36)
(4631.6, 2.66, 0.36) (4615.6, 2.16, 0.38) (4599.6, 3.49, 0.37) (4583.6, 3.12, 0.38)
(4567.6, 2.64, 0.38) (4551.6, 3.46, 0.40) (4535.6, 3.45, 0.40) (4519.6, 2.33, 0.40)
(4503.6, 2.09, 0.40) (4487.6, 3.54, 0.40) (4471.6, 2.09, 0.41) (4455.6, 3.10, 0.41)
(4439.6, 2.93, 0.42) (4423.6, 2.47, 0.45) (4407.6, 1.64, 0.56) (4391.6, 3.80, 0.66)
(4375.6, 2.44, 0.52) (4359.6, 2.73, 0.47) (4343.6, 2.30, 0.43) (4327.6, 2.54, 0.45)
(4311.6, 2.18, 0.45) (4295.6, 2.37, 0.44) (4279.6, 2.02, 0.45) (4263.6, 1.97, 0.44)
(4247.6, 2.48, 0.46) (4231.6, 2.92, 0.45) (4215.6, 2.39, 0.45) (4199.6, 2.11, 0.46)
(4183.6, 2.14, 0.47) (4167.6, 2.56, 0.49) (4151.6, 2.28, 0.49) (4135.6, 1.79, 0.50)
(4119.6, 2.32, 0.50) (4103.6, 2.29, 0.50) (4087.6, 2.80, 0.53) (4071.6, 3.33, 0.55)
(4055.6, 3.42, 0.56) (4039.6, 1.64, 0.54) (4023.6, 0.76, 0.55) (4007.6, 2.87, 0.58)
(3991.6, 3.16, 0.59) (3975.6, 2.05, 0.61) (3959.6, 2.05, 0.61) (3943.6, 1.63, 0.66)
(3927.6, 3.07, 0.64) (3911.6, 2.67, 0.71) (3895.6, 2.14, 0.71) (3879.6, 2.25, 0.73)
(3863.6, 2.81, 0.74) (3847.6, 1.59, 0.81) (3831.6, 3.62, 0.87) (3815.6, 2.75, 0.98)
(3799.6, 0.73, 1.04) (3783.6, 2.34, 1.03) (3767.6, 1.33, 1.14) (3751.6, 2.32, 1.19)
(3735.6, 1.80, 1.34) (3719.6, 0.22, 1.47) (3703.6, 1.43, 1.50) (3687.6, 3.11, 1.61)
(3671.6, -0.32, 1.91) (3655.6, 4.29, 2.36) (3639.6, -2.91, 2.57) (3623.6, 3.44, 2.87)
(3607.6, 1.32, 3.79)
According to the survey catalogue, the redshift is 0.18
